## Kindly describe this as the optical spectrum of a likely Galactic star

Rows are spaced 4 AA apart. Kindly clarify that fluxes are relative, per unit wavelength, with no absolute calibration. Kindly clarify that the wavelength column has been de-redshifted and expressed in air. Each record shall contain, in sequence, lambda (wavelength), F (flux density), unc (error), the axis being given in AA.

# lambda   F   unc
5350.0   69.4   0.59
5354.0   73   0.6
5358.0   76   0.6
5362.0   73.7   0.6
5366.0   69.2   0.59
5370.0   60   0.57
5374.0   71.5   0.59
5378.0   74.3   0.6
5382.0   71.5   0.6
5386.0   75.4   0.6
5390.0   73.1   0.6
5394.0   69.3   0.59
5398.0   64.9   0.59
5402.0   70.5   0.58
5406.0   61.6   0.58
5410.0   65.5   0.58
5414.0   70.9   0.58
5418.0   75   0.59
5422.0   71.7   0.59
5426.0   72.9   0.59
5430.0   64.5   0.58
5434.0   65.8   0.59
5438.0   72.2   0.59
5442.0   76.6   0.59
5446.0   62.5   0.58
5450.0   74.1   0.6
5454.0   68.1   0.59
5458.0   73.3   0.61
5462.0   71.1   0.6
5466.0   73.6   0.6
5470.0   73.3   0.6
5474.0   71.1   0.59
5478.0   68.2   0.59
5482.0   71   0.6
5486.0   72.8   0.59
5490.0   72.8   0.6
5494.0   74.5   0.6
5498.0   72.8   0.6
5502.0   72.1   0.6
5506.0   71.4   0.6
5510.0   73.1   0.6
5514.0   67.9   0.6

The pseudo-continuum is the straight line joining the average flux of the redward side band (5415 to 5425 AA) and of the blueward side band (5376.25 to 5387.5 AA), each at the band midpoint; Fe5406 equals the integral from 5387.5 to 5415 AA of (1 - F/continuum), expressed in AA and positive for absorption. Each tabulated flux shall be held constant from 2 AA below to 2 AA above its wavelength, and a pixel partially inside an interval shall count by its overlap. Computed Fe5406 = 2.0 AA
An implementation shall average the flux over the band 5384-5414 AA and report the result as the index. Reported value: 68.8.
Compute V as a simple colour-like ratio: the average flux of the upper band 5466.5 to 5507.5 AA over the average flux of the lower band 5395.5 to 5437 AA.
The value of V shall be 1.05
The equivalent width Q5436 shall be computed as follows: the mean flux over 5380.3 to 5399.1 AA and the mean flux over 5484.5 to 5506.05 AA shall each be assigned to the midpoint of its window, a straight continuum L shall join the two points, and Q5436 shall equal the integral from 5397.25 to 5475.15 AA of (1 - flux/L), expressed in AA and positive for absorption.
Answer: 2.0 AA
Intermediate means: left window 71.1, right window 72.9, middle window 70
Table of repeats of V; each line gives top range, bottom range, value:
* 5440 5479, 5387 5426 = 1.03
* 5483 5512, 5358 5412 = 1.05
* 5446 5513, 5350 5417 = 1.02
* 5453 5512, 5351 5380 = 1.01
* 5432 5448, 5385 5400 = 0.98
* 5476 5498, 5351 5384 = 1.01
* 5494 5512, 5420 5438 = 1.05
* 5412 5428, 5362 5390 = 1.03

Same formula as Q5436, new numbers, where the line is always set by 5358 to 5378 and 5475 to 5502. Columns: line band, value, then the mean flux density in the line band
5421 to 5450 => 0.6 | 69.7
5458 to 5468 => -0.1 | 72.5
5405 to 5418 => 0.5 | 67.7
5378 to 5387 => -0.4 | 73.4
